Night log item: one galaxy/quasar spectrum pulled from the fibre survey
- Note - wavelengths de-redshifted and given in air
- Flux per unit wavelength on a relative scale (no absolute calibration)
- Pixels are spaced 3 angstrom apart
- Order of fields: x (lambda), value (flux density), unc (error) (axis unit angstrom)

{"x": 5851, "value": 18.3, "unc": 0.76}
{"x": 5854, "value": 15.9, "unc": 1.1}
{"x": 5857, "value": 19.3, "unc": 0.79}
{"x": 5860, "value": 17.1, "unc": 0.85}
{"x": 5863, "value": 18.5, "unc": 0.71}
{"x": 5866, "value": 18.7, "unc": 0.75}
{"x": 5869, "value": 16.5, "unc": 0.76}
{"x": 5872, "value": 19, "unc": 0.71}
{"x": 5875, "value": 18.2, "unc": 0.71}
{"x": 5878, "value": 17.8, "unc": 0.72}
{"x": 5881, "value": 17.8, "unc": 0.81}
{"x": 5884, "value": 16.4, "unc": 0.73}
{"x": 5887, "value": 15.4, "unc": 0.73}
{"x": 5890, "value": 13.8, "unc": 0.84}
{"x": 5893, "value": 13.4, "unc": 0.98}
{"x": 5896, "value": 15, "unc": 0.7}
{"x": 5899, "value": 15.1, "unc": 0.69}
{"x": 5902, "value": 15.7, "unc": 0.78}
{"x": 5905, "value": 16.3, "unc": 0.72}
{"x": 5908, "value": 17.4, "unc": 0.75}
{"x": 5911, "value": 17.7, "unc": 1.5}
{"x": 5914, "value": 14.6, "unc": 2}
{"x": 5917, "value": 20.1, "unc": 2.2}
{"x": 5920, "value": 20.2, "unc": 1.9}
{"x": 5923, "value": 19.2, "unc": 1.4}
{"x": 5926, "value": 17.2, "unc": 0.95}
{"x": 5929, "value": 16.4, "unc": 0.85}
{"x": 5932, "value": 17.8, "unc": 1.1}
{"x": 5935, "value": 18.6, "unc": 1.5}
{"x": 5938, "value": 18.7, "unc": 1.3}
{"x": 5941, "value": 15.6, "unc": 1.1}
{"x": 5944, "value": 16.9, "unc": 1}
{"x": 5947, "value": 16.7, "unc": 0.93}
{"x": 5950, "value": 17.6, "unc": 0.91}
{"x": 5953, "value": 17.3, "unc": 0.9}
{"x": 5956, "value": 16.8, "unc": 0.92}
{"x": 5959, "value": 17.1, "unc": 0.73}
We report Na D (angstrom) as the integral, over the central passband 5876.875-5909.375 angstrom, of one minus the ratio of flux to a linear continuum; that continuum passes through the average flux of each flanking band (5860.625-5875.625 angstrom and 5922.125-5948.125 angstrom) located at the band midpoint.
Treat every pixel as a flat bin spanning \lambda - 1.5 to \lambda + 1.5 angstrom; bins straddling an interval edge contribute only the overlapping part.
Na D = 3.7 angstrom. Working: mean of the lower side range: 18.1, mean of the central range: 15.8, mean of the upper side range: 17.4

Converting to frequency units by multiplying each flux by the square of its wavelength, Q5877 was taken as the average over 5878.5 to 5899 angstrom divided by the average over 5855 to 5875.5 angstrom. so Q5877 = 0.86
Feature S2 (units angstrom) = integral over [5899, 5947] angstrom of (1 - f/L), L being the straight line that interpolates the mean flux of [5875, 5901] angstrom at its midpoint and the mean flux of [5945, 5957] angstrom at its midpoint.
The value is -2.6 angstrom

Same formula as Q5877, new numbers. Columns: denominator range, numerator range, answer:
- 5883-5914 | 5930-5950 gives 1.13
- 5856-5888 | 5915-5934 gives 1.06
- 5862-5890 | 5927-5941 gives 1.03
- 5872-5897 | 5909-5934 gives 1.12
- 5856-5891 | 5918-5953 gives 1.04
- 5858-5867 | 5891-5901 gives 0.81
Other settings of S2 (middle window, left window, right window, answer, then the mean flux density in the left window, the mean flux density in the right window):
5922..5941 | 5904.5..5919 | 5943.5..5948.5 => -0.81 angstrom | 17.4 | 16.8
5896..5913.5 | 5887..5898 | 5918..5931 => -0.42 angstrom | 14.3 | 18.3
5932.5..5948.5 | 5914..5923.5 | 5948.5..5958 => 0.53 angstrom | 19.1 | 17.2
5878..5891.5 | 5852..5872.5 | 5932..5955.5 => 1.24 angstrom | 17.8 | 17.3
